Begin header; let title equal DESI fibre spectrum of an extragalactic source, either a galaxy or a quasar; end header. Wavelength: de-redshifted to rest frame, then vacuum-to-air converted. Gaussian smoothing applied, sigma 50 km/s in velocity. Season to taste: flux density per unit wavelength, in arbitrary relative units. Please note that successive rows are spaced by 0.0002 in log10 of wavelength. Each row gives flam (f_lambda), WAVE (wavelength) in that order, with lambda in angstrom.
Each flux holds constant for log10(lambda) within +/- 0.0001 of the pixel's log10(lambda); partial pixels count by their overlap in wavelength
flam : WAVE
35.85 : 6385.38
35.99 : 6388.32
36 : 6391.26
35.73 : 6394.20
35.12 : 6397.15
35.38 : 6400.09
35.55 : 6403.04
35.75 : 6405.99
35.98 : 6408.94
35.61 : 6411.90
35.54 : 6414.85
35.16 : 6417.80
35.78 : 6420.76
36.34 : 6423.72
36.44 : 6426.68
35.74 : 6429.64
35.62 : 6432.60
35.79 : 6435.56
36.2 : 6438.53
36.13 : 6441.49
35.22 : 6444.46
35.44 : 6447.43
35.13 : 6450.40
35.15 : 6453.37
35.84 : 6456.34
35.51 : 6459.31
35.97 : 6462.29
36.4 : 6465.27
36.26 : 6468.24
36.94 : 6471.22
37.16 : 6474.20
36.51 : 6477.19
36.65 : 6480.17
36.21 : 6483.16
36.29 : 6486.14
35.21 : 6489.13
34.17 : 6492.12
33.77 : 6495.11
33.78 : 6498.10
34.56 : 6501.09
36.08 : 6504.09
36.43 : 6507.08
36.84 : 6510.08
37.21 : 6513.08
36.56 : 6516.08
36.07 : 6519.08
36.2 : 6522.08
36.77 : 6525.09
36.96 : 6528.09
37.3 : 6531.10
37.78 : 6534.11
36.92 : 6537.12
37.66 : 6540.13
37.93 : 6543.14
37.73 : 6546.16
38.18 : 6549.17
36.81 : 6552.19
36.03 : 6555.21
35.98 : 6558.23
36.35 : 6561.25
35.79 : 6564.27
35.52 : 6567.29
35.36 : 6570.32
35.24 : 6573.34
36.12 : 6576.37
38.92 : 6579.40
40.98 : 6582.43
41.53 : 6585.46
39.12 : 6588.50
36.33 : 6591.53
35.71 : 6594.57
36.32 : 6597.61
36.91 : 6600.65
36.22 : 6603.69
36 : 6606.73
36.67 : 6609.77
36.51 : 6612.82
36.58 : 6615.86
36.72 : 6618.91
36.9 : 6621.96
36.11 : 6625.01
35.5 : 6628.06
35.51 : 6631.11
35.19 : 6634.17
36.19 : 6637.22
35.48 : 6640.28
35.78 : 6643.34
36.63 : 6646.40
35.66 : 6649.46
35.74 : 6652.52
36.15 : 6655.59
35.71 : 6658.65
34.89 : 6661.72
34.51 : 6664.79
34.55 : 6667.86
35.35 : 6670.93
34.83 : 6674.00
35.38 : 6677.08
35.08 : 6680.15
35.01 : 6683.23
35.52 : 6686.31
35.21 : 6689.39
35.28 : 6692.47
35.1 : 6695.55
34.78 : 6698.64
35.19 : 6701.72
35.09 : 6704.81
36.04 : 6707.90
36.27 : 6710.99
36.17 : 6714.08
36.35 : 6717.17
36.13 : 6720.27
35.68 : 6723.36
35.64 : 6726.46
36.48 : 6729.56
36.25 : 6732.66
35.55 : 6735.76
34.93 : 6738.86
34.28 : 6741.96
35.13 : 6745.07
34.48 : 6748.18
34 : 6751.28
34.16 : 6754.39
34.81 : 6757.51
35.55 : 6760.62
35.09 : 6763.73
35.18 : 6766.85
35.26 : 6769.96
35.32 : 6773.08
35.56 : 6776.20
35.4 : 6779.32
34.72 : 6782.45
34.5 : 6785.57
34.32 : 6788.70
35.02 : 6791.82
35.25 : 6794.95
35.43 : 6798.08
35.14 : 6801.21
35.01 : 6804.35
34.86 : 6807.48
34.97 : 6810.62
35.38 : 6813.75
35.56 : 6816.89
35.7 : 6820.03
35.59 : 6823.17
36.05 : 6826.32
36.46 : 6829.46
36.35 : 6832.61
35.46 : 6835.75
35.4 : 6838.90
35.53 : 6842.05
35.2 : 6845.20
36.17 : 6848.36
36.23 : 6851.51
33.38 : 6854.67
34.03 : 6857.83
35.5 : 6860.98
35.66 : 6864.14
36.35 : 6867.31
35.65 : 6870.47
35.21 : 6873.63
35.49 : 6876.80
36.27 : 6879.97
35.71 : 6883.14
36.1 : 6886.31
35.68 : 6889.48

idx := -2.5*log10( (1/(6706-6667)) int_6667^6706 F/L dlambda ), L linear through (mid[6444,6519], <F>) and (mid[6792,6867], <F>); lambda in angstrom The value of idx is 0.01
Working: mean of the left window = 35.8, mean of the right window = 35.4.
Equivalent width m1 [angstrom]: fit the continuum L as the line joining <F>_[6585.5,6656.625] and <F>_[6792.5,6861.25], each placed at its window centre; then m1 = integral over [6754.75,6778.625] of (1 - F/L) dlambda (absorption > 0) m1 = 0.3 angstrom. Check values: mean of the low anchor 36.4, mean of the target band 35.2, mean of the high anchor 35.4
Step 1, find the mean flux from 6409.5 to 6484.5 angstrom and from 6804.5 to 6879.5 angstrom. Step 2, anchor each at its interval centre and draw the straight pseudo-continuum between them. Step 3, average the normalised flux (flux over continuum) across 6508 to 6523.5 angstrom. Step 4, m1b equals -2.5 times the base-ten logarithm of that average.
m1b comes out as -0.02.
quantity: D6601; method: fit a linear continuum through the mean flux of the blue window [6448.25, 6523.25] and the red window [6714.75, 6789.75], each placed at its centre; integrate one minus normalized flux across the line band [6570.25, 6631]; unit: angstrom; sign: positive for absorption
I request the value -2.39 angstrom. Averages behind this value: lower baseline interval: 35.9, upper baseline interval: 35.2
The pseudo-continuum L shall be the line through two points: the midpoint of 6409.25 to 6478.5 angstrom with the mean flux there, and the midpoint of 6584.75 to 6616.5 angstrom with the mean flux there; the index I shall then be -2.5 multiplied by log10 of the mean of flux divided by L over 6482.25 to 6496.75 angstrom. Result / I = 0.03 mag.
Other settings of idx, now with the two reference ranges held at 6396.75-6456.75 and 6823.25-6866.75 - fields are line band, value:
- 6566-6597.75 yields -0.05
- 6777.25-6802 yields 0.02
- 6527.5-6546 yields -0.05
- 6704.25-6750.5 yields 0.00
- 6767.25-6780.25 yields 0.00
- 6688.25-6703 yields 0.01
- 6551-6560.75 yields -0.02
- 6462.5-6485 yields -0.03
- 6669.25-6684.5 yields 0.01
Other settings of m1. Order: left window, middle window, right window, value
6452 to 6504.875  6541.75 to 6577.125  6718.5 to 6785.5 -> -0.9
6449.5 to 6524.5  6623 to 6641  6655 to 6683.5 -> -0.2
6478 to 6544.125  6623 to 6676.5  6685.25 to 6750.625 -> 0.3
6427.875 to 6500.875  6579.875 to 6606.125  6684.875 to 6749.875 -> -1.7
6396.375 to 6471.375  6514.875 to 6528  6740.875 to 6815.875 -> -0.3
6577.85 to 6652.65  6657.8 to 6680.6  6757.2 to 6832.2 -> 0.8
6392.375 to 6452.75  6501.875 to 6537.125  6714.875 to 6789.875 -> -1.2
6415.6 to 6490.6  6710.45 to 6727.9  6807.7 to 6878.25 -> -0.2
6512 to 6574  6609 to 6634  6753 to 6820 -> 0.0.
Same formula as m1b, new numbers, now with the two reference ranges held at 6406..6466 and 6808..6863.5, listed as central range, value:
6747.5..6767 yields 0.024 mag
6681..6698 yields 0.012 mag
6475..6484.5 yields -0.023 mag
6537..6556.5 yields -0.051 mag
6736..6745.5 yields 0.021 mag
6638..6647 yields -0.009 mag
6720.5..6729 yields -0.009 mag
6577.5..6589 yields -0.128 mag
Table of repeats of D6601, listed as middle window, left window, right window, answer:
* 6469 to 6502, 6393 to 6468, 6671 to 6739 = 0.1 angstrom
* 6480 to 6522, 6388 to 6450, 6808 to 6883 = 0.0 angstrom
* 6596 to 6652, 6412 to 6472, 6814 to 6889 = -0.7 angstrom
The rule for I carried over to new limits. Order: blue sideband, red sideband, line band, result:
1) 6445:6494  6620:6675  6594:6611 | -0.02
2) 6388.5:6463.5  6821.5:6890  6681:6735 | 0.00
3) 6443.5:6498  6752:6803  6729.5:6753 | 0.00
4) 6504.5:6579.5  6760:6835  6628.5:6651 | 0.01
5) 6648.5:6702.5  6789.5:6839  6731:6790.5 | 0.01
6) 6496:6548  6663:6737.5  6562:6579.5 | 0.01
